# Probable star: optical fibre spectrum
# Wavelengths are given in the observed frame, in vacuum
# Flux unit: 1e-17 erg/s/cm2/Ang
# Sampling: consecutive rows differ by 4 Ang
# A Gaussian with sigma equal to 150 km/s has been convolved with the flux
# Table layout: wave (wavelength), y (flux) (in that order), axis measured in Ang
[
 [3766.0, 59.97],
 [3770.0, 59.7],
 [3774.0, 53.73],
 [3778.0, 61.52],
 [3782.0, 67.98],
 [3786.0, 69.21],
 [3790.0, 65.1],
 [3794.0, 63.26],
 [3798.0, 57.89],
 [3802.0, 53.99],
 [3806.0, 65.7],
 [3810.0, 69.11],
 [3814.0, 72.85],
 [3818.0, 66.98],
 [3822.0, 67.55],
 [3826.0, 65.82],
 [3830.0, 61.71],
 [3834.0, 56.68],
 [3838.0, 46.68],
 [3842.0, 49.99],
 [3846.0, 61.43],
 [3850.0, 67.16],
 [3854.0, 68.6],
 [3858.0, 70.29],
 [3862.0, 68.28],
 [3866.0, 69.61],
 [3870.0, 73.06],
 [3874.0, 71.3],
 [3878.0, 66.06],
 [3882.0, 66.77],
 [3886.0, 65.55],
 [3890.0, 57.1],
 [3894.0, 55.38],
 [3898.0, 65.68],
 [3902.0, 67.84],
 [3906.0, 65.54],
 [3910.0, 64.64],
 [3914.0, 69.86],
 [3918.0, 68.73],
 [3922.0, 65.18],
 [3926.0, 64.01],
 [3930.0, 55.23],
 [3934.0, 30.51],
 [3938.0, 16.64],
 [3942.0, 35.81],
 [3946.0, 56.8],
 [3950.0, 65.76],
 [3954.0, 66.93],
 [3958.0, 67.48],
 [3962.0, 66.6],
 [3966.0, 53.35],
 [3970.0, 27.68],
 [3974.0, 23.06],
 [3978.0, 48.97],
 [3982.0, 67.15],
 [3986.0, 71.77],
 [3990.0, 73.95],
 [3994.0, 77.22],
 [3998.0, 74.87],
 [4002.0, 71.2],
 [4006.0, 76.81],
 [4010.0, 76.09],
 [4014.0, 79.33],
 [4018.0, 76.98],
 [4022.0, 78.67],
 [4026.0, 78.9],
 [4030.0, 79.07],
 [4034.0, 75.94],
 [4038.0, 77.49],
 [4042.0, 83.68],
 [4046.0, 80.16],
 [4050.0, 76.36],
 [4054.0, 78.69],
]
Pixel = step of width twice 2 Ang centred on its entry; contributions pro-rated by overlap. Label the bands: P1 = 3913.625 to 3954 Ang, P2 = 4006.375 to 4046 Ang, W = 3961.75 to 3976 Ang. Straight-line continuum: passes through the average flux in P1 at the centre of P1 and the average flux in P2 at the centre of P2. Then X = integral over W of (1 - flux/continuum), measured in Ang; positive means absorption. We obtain 5.1 Ang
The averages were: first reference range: 52.9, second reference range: 78.5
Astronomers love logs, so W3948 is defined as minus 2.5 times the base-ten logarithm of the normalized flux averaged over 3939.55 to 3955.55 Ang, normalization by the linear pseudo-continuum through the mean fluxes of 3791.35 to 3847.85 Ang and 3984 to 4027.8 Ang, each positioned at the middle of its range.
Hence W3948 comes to 0.29 mag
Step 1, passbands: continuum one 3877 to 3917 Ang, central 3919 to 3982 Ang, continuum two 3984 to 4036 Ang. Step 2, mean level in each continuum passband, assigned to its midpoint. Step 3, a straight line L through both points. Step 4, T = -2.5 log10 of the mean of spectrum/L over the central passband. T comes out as 0.35 mag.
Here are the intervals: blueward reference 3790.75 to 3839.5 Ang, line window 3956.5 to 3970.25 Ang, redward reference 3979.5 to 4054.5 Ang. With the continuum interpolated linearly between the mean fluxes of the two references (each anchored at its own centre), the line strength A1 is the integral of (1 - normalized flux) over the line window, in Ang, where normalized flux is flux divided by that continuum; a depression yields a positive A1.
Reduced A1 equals 3.0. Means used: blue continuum 62.6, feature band 56.6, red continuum 76.3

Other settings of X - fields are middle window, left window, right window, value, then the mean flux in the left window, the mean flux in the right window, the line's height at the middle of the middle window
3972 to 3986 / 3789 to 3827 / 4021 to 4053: 4.7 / 64.8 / 78.8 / 75.2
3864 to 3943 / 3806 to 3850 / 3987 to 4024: 9.1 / 62.3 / 76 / 68.1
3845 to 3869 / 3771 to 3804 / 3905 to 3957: -3.8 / 61.5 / 55.9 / 58.8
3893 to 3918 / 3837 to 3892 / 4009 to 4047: 1.0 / 64.7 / 78.7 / 68.2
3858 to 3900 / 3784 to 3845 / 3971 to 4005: -2.5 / 62.2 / 62.9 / 62.4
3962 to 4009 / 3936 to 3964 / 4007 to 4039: 3.5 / 53.7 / 77.8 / 65.4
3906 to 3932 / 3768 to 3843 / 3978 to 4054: 1.8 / 62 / 75.8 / 69.4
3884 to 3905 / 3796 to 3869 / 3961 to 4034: 0.8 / 63.5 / 67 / 64.8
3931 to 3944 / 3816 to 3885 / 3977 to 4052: 7.5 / 64.6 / 75.3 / 70.3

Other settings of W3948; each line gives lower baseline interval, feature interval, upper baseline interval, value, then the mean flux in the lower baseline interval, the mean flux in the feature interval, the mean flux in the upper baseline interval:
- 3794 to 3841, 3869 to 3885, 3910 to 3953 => -0.19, 62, 68.8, 53.7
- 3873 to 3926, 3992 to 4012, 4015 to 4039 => 0.00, 65.2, 75.2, 77.9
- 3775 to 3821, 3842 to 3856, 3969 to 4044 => 0.04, 64.7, 63.5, 70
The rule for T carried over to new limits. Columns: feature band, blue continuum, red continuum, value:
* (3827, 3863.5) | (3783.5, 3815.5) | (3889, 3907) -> 0.04 mag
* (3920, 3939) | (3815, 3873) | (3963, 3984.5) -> 0.10 mag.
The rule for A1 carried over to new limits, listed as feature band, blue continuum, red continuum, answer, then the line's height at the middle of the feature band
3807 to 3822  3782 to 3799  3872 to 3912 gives -1.03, 64.7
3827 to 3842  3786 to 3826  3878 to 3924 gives 2.28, 64.9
